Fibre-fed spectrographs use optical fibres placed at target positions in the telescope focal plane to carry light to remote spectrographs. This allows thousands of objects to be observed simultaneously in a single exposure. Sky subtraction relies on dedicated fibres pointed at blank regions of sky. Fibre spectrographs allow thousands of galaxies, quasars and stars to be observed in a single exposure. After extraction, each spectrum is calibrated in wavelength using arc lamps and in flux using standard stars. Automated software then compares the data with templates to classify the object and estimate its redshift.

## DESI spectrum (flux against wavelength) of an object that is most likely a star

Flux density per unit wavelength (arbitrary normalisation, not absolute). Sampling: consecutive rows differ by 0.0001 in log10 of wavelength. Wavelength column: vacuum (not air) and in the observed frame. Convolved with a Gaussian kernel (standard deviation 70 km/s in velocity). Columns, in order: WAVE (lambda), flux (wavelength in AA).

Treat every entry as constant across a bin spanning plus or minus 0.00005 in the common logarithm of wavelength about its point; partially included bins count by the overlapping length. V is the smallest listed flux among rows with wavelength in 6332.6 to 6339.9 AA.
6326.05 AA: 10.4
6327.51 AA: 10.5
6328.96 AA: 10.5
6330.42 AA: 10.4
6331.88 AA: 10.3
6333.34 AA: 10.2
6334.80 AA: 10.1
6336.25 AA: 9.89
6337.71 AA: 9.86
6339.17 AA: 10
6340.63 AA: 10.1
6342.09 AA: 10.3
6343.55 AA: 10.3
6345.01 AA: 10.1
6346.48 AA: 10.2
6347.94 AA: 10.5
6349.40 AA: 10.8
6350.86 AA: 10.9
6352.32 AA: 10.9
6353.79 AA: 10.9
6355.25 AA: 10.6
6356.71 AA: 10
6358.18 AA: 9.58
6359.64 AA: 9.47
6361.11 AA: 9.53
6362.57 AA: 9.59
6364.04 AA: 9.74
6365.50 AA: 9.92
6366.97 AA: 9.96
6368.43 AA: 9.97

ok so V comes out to 9.86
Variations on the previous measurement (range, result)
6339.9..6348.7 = 10.1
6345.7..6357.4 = 10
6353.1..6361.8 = 9.47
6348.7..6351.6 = 10.8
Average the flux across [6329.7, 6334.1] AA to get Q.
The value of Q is 10.3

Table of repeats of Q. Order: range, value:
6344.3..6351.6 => 10.5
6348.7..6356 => 10.8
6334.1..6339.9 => 9.97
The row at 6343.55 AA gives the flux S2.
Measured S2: 10.3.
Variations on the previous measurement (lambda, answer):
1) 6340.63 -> 10.1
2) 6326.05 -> 10.4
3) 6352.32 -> 10.9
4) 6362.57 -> 9.59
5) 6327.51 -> 10.5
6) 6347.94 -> 10.5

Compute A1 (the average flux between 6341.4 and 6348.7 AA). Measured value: 10.3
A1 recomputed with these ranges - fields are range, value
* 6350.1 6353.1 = 10.9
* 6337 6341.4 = 9.99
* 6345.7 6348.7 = 10.3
